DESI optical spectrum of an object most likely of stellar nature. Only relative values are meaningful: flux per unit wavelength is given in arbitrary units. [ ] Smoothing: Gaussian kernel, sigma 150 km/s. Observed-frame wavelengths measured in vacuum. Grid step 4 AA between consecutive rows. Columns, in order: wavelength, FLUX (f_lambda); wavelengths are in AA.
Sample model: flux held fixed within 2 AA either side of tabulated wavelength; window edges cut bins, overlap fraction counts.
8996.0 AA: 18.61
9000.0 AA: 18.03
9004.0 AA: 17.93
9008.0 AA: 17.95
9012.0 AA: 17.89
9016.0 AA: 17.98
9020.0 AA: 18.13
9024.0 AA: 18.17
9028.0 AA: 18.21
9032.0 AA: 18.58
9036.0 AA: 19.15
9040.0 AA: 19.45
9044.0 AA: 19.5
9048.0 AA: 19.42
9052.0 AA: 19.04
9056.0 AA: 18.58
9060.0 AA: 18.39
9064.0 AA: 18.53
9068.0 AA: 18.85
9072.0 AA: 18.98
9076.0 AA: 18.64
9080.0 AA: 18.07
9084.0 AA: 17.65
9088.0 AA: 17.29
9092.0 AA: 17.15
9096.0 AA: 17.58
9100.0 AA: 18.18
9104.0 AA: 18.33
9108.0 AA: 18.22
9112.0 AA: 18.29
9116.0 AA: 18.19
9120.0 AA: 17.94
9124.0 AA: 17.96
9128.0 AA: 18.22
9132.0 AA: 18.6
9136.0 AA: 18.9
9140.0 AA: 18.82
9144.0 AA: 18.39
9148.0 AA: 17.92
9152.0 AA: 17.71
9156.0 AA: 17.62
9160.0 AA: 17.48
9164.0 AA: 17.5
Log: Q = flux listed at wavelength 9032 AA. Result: 18.58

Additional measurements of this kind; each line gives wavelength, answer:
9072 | 18.98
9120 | 17.94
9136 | 18.9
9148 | 17.92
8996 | 18.61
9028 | 18.21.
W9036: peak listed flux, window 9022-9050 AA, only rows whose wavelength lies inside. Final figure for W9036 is 19.5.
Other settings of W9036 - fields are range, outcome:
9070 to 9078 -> 18.98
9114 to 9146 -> 18.9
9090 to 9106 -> 18.33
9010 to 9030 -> 18.21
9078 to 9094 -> 18.07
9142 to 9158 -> 18.39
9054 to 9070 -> 18.85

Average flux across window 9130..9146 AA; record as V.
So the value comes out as 18.7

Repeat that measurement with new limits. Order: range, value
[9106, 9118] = 18.2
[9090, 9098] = 17.4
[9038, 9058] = 19.2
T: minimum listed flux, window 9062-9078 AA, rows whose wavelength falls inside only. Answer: 18.53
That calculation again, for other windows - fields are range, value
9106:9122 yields 17.94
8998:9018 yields 17.89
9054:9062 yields 18.39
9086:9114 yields 17.15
